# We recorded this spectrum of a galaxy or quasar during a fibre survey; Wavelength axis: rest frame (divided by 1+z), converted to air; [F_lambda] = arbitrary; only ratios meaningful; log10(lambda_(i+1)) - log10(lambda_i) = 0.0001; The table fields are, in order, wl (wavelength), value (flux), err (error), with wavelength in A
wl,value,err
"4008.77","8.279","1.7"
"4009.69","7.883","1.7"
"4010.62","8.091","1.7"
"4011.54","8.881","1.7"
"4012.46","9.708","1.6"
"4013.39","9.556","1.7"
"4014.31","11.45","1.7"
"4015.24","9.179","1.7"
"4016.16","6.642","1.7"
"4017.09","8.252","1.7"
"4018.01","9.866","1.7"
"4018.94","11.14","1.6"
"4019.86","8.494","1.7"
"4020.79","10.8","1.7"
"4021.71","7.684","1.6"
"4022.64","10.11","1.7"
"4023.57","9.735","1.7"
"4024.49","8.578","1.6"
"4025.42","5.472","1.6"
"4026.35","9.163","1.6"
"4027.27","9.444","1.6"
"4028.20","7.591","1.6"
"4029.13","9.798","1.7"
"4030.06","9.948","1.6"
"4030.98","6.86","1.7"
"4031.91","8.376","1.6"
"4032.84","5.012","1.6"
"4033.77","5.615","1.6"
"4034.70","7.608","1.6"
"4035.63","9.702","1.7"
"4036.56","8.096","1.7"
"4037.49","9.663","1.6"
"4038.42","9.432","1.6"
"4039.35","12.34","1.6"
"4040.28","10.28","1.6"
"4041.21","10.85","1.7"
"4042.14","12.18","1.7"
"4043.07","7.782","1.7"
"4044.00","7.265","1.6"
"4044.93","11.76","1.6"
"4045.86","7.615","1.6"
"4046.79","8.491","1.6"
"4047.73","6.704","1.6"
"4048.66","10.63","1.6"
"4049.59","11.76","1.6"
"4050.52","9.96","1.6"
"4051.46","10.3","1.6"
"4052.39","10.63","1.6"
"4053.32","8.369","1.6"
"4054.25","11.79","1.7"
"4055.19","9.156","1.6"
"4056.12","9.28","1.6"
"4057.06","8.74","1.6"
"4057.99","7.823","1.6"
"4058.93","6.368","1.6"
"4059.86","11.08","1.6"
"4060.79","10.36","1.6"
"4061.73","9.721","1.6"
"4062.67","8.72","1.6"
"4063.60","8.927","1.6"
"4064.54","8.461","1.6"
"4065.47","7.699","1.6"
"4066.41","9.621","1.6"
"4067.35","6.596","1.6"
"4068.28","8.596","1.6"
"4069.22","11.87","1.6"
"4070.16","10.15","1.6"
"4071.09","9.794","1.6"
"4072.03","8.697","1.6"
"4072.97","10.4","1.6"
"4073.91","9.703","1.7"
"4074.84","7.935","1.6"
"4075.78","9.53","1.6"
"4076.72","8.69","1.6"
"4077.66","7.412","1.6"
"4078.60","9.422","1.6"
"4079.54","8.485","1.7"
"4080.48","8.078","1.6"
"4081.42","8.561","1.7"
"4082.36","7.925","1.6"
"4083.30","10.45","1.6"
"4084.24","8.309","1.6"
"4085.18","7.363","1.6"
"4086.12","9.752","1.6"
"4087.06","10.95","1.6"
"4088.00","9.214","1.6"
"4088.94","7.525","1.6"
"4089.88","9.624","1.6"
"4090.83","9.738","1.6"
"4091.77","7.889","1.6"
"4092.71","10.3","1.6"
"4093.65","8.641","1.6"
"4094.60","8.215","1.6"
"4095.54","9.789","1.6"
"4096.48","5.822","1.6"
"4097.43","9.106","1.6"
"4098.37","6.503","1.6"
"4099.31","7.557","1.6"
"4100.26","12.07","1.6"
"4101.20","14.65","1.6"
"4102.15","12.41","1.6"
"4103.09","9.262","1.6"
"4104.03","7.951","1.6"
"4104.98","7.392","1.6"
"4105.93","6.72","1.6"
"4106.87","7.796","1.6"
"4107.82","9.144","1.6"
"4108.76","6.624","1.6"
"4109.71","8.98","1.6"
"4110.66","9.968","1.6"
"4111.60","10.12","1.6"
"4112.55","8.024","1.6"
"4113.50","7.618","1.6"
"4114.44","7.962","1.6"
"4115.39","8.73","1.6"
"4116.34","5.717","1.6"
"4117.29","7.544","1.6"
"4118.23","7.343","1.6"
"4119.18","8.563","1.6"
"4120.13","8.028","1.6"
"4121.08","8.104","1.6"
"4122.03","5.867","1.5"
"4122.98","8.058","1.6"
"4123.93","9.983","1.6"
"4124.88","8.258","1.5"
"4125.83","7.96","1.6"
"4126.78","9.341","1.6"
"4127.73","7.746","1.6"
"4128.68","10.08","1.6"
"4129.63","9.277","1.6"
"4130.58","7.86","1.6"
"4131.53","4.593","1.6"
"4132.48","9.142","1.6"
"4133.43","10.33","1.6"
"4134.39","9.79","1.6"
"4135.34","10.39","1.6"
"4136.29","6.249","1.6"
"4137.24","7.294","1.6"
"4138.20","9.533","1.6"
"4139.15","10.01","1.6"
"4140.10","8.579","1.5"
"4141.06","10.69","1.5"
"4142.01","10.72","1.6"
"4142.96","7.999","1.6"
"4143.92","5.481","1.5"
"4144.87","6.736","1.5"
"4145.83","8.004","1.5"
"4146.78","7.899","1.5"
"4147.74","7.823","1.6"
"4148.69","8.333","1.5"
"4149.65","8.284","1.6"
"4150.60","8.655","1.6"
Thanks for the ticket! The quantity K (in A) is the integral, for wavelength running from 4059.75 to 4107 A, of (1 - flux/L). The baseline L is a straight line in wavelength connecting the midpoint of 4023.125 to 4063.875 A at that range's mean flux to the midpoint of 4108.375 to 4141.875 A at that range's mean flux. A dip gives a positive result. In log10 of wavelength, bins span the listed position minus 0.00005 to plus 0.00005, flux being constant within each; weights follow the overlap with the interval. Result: -1.5 A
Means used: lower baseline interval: 9.07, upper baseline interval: 8.44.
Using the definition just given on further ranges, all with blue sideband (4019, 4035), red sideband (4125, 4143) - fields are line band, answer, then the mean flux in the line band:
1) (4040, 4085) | -3.79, 9.21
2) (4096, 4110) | -0.18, 8.8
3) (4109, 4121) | 0.77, 8.18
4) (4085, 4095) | -0.52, 9.07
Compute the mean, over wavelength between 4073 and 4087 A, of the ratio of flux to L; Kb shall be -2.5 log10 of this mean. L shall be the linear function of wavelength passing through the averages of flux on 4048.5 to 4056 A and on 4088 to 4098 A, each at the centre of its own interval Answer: 0.044 mag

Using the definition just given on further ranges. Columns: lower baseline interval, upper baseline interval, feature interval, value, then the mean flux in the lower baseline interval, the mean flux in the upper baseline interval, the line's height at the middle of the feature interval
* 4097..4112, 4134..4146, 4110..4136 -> 0.06 mag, 9.14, 8.58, 8.85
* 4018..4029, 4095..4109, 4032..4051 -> -0.02 mag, 8.99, 8.89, 8.97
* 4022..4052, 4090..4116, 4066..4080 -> -0.03 mag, 9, 8.84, 8.91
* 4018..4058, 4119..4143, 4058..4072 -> -0.01 mag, 9.14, 8.65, 9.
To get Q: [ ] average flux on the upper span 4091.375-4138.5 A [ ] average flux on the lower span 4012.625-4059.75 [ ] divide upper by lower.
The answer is 0.94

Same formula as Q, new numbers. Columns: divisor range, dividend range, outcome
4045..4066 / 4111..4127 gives 0.87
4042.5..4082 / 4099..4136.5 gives 0.94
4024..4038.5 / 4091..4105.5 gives 1.13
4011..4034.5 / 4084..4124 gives 0.99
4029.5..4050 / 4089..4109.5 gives 0.99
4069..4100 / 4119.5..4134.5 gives 0.94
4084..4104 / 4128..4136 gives 0.96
